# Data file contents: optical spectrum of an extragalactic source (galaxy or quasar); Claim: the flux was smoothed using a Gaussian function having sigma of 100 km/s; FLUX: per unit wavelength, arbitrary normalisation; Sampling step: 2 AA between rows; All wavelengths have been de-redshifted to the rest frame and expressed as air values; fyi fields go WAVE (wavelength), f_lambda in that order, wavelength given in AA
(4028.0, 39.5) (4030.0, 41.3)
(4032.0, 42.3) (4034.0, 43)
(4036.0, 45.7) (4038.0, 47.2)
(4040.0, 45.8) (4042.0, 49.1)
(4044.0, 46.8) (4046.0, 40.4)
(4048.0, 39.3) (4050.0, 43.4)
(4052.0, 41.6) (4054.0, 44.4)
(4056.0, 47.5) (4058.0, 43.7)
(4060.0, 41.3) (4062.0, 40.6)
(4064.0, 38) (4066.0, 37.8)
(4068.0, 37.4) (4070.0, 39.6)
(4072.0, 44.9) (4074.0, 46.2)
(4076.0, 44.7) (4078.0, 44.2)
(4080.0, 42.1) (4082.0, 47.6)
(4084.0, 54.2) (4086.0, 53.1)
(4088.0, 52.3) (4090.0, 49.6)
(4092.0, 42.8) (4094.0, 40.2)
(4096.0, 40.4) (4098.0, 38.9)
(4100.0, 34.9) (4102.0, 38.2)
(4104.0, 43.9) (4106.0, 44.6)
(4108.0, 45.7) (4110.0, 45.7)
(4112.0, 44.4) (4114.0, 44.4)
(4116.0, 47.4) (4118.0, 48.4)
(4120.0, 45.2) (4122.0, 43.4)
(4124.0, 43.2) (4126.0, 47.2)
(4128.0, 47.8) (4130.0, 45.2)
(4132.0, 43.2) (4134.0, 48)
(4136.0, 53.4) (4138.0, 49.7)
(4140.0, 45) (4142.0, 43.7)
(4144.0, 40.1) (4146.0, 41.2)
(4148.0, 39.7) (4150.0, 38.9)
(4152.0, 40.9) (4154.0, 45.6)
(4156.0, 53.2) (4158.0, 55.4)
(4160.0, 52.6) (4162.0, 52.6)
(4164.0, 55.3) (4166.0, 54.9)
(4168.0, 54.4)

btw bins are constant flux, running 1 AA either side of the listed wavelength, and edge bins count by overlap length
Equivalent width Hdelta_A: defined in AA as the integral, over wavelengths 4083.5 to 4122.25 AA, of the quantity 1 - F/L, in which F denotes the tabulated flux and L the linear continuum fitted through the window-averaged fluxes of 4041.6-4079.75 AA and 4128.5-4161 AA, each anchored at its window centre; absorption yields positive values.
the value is -0.45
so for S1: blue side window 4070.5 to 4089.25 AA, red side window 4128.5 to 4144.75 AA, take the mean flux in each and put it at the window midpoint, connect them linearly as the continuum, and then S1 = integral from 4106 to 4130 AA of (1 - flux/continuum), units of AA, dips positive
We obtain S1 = 0.5 AA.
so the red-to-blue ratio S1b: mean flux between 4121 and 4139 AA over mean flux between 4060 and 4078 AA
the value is 1.13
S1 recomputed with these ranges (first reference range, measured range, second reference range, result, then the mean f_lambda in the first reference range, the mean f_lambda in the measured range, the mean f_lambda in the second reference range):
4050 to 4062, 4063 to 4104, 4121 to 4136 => 0.9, 43.4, 43.4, 46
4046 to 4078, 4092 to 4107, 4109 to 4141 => 1.4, 42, 40.3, 46.3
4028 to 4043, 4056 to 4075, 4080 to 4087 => 2.7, 44.6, 41.4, 50.3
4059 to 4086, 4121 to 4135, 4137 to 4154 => -0.9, 43.3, 45.4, 42.6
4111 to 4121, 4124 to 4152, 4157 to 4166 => 2.9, 46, 44.7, 54.1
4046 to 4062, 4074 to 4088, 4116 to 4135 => -1.3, 42.7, 47.9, 45.8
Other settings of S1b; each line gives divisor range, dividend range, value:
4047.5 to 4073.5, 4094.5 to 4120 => 1.04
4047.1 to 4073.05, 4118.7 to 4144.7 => 1.10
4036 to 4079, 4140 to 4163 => 1.06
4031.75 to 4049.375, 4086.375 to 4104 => 0.96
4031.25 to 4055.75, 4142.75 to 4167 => 1.07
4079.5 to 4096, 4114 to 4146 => 0.97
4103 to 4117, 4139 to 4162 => 1.01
